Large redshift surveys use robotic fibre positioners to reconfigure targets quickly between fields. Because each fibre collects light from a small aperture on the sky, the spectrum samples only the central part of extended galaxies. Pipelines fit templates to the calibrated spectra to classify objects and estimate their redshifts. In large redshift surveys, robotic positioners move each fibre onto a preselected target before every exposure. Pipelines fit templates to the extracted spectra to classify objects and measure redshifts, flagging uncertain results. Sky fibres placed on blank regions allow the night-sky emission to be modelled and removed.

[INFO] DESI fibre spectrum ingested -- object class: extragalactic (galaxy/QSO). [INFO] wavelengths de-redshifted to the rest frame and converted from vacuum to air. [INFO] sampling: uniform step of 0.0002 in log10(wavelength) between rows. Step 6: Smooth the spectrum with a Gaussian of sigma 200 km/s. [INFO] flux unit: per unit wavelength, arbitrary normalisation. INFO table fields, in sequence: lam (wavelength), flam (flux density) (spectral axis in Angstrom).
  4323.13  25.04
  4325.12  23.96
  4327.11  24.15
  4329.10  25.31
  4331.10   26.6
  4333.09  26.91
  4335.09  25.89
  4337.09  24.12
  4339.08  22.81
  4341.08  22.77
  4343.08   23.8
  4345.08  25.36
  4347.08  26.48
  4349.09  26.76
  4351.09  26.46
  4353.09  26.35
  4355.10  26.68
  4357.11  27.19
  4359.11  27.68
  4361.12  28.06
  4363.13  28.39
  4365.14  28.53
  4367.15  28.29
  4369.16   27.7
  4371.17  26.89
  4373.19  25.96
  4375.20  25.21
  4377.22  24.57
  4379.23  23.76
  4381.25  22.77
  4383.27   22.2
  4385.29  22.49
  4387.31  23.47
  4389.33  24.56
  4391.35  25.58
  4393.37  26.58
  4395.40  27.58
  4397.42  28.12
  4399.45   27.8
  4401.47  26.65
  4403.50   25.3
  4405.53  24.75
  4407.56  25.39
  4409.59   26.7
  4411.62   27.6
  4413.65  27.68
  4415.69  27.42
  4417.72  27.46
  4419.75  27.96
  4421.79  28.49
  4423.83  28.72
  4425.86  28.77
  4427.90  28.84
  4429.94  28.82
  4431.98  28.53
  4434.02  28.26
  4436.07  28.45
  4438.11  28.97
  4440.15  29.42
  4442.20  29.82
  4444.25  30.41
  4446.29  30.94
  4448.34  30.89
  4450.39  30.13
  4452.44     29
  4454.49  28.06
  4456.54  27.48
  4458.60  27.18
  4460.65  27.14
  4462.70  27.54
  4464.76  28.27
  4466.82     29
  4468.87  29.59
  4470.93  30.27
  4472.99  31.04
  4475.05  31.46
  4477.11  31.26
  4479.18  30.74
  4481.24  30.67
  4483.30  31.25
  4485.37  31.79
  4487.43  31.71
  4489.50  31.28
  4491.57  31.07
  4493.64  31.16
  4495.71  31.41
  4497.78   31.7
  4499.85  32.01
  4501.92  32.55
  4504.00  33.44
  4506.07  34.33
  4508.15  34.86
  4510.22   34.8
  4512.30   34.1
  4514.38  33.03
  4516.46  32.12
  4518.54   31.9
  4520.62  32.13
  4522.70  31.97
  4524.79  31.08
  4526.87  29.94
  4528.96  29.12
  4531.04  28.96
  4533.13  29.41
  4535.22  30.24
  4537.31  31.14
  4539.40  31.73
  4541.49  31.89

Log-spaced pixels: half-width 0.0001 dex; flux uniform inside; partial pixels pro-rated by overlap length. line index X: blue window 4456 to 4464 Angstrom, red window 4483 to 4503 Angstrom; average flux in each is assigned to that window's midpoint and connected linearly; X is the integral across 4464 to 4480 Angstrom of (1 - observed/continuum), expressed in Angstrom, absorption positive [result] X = -0.74 Angstrom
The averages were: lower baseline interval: 27.3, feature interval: 30.2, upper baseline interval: 31.6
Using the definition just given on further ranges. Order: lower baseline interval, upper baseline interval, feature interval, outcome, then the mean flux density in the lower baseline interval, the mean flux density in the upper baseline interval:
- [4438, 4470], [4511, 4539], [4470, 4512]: -2.55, 29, 31.2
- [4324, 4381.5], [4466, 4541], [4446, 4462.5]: 0.54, 25.9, 31.5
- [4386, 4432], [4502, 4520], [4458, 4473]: 0.96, 27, 33.5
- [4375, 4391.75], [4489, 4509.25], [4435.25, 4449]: -0.83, 23.7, 32.4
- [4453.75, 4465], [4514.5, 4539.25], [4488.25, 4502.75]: -1.12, 27.6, 30.8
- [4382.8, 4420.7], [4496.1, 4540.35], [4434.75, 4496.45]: -1.27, 26.1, 31.9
